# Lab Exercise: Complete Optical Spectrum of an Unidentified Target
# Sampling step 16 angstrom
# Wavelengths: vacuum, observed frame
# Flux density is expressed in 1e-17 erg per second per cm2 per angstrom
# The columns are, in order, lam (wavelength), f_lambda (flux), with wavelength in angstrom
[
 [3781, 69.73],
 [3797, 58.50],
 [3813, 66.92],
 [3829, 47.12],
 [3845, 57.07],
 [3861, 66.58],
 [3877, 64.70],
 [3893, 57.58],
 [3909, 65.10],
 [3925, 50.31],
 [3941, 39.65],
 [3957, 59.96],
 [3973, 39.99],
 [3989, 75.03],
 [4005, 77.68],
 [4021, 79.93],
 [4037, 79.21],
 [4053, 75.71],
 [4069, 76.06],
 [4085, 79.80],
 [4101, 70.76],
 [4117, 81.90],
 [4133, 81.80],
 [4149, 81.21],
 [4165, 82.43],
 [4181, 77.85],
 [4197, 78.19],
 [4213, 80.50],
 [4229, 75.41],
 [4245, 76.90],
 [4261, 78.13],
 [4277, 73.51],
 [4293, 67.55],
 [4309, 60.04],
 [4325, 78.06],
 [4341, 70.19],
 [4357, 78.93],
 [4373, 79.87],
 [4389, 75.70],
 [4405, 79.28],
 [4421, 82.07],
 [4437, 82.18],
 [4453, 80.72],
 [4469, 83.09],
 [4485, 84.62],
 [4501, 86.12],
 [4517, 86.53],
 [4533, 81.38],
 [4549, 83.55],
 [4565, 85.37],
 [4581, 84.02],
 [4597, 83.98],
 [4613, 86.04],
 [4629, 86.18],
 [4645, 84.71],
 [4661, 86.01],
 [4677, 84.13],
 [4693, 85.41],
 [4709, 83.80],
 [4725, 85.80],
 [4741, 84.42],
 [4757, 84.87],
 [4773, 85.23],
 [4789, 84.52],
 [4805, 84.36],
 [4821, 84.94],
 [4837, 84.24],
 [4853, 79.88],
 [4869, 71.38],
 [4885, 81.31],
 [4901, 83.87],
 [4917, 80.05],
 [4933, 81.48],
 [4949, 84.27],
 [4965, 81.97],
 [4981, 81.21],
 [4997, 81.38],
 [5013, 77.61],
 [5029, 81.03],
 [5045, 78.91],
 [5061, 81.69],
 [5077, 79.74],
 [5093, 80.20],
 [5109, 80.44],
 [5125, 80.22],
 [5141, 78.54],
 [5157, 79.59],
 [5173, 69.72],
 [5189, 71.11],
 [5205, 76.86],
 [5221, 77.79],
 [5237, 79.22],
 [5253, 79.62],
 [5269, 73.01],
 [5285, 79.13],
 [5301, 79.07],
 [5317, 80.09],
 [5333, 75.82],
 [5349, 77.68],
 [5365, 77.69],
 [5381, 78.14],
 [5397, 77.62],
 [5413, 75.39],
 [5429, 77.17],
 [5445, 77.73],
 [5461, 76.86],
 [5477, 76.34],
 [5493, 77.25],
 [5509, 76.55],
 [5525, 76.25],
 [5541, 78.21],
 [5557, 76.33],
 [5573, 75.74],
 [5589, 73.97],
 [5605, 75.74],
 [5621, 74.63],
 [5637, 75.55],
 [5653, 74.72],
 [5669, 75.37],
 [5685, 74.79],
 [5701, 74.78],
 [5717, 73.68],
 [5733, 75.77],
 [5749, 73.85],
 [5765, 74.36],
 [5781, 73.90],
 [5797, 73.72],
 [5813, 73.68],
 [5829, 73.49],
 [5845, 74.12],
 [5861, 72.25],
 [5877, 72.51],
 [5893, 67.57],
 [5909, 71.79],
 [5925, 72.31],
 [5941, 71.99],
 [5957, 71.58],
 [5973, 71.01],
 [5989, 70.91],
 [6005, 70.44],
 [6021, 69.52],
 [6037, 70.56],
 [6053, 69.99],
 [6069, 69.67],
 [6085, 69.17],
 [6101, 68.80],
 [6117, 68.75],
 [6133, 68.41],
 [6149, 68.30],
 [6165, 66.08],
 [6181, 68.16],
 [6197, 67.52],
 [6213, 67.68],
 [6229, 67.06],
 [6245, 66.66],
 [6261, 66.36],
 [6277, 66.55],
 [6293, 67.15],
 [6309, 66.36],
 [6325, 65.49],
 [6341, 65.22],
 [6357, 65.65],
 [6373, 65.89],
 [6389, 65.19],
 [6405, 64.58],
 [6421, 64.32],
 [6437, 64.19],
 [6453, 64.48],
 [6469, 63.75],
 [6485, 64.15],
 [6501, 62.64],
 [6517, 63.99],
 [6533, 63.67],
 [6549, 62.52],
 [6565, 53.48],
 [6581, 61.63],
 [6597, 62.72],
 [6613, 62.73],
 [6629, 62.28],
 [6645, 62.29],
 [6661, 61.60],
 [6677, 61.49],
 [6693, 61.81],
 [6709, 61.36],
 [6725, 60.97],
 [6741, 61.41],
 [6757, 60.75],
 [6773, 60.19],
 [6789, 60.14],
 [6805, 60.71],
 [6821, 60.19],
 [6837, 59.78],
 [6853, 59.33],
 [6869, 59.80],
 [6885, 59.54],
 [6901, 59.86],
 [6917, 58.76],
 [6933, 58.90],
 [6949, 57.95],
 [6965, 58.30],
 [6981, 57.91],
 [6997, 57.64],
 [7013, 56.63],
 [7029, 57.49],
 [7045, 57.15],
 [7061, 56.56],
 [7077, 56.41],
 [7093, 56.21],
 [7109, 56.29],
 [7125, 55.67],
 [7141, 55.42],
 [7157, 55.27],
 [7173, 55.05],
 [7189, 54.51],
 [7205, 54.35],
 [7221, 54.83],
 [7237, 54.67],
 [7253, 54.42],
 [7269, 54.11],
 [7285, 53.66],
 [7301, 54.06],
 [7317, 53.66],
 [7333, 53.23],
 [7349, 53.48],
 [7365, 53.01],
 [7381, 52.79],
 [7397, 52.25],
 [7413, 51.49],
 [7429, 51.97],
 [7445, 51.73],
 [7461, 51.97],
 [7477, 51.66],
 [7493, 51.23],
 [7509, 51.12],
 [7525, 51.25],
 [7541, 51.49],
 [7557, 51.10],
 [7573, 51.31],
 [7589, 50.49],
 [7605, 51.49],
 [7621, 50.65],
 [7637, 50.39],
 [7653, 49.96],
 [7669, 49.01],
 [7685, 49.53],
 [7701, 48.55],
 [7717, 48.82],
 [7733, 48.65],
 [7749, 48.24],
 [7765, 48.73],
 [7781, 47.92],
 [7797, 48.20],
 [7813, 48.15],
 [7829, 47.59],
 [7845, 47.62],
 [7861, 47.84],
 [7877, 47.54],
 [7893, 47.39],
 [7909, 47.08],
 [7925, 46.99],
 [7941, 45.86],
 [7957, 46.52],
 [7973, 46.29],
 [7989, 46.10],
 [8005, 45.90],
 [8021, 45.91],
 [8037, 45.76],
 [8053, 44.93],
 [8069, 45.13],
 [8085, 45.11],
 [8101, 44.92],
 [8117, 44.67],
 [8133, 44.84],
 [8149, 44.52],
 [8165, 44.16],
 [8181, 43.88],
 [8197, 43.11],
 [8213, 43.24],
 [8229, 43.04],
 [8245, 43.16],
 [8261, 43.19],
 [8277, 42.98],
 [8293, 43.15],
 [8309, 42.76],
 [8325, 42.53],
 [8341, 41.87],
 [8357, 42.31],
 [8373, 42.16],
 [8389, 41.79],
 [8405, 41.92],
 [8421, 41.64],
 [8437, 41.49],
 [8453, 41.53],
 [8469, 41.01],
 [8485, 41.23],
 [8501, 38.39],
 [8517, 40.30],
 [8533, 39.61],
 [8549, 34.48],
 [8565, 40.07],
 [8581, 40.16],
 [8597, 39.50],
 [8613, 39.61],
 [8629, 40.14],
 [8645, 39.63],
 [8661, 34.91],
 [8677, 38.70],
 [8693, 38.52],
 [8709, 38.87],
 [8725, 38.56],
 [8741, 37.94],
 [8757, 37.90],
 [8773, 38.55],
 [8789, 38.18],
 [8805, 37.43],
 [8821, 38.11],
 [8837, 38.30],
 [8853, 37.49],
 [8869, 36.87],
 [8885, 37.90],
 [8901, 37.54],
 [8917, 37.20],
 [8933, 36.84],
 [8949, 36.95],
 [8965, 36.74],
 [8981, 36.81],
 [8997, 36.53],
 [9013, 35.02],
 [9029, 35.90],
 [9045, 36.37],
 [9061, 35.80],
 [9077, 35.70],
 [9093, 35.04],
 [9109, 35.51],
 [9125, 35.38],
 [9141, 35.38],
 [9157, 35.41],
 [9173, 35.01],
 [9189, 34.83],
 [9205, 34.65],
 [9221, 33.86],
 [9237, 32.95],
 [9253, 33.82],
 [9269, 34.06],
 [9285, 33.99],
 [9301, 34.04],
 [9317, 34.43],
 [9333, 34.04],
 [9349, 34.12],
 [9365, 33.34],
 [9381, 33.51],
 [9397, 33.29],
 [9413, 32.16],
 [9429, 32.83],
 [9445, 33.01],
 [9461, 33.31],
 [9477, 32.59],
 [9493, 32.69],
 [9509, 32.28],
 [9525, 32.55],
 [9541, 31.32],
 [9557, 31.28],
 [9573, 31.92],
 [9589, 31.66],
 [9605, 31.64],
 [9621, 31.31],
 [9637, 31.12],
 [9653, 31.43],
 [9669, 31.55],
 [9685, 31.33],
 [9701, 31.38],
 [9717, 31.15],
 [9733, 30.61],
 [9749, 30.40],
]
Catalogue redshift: 0.00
